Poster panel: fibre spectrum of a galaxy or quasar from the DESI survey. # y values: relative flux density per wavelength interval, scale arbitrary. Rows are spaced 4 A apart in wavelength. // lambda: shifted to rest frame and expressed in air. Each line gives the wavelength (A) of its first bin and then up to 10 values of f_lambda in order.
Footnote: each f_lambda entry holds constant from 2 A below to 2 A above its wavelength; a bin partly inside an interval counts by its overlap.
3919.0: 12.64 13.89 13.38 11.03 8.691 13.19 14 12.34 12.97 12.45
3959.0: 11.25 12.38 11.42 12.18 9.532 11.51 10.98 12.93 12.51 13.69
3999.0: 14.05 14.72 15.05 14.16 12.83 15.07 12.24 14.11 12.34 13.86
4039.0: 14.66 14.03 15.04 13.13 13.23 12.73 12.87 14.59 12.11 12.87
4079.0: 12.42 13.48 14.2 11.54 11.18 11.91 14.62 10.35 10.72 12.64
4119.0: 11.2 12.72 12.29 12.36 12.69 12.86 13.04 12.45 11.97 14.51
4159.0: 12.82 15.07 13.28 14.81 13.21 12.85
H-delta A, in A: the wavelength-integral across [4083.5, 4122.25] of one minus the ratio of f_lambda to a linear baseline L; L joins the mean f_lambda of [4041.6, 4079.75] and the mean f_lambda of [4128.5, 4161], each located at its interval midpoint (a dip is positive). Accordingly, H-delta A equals 2.84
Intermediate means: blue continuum 13.3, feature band 12.1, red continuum 12.8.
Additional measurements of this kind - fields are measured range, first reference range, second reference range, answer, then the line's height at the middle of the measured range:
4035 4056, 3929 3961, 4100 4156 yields -3.13 A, 12.2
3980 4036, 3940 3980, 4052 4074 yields -3.97 A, 12.5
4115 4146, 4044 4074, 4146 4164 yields 2.03 A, 13.3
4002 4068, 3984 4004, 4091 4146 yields -3.98 A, 13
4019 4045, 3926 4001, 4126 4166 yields -2.50 A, 12.5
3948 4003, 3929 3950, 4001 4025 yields 2.96 A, 12.9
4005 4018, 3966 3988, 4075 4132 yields -2.78 A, 11.6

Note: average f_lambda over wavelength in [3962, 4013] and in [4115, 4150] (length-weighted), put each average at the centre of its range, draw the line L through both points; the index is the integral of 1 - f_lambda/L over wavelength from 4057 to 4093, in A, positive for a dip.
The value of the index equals -1.2 A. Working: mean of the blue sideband 12.7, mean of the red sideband 12.4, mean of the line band 13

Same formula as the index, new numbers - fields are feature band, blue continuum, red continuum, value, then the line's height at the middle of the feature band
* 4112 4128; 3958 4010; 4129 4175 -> 1.2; 13.1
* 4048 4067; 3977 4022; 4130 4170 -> 0.0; 13.3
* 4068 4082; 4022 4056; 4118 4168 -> 0.7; 13.4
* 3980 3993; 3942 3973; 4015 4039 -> 0.8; 12.8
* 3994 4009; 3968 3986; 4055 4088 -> -3.5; 11.7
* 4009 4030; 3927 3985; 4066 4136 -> -2.7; 12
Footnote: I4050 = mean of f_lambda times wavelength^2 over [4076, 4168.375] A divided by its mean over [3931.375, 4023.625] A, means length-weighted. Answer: 1.08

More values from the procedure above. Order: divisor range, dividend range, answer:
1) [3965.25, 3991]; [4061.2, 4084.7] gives 1.19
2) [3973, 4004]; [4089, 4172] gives 1.09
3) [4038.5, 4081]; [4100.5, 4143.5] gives 0.95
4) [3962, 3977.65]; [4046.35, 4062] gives 1.23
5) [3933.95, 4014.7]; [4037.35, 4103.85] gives 1.10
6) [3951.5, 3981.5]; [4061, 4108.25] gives 1.16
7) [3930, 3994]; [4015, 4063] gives 1.19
